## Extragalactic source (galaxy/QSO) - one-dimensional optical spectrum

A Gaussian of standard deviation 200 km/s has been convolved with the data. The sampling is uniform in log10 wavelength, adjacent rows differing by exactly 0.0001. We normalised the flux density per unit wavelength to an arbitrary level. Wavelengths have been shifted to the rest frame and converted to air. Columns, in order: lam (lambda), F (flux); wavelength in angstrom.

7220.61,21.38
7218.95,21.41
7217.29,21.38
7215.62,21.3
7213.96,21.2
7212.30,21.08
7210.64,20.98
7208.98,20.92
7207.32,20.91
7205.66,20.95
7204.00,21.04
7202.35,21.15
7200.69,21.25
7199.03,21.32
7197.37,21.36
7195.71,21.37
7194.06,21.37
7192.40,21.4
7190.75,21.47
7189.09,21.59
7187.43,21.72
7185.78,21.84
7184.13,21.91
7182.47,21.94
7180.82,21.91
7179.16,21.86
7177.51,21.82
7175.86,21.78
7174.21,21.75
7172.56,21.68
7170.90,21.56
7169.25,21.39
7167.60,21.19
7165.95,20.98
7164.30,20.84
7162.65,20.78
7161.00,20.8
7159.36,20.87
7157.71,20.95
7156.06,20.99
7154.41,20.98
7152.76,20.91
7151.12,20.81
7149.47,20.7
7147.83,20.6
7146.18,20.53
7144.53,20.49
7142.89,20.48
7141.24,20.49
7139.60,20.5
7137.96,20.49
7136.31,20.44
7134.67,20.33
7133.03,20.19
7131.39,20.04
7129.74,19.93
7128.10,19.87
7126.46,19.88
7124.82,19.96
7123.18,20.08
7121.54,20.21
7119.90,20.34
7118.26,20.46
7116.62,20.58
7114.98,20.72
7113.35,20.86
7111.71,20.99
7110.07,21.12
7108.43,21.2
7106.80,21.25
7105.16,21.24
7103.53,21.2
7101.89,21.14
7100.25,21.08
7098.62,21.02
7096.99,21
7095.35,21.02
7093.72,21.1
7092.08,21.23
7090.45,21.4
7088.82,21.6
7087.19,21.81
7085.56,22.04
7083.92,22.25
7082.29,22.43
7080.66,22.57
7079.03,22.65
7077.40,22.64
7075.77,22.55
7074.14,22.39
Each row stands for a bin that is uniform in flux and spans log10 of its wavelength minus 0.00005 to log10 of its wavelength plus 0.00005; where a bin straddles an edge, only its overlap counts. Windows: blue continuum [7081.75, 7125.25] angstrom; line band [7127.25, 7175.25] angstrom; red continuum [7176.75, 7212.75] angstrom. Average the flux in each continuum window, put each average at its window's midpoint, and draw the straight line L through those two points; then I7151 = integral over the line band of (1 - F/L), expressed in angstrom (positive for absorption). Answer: 1.2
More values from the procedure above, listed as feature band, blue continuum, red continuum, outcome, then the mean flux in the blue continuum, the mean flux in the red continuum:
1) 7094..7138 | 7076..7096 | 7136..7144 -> 1.0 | 21.9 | 20.5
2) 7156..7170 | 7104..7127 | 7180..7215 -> 0.1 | 20.7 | 21.4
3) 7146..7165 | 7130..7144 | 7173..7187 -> 0.2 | 20.4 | 21.9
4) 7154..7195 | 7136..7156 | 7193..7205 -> -0.9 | 20.6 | 21.3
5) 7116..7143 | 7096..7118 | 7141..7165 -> 0.8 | 21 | 20.8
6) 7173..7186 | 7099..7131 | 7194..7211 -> -0.5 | 20.6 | 21.1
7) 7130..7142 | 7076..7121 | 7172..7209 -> 0.6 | 21.4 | 21.5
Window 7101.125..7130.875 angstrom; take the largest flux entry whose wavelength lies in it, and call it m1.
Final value 21.25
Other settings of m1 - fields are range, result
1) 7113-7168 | 21.19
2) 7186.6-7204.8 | 21.72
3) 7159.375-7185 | 21.94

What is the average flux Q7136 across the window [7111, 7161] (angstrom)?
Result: 20.5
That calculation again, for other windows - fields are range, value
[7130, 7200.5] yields 21.1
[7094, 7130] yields 20.7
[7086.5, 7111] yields 21.2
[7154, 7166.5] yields 20.9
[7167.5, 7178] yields 21.6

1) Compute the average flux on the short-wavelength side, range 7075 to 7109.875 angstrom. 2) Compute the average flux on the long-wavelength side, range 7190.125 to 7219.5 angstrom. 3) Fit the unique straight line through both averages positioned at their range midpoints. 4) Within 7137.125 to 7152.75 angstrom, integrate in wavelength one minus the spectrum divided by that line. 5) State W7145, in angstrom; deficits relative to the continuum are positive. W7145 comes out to 0.6 angstrom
